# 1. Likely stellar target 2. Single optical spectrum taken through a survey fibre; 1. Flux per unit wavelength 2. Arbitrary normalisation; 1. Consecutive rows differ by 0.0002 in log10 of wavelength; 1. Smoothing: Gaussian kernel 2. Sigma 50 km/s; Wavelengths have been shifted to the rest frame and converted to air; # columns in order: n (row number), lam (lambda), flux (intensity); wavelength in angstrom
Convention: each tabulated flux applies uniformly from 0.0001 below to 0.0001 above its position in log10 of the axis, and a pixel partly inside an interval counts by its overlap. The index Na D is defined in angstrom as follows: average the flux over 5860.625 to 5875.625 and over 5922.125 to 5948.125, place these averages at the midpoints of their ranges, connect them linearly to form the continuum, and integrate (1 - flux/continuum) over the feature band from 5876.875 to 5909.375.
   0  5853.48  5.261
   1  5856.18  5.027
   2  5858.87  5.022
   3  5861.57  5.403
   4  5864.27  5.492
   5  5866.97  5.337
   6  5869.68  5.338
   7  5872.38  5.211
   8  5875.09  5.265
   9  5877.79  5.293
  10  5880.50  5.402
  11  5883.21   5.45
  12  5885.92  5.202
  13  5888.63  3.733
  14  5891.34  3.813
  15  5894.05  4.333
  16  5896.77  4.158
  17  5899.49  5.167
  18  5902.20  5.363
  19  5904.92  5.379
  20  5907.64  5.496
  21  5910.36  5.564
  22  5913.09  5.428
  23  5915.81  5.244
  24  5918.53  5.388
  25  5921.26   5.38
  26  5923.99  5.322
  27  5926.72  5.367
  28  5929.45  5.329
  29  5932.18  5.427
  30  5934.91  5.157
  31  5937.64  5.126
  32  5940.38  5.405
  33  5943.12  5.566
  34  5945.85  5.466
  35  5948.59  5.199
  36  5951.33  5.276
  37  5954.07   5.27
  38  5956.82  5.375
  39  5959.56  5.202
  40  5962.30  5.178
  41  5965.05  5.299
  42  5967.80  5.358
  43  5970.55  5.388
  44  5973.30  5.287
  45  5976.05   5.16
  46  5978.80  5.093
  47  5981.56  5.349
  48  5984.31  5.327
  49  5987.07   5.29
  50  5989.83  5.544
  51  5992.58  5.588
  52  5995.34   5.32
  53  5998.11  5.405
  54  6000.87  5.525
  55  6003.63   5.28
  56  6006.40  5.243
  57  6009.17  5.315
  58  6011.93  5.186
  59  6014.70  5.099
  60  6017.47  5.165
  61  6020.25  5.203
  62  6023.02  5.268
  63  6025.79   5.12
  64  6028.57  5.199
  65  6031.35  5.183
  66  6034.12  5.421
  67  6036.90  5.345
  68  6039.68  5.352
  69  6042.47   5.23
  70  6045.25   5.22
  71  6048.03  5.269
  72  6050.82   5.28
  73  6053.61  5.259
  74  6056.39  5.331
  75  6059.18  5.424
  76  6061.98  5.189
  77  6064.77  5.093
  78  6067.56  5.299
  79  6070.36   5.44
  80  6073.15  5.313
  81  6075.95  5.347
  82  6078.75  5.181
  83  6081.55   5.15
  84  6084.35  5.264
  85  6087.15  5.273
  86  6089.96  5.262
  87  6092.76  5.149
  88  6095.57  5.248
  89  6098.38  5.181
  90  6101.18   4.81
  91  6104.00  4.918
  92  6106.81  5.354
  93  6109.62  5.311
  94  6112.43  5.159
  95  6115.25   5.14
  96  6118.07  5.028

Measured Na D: 2.69 angstrom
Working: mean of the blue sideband 5.34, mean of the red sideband 5.35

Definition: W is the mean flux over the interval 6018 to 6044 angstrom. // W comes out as 5.25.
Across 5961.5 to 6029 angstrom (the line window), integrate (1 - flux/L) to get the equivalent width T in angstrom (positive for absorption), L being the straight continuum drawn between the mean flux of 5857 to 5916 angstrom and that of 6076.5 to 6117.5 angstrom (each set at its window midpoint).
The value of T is -2.1 angstrom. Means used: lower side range 5.09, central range 5.29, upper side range 5.17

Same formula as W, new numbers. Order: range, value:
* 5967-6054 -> 5.29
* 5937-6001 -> 5.33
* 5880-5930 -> 5.07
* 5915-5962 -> 5.32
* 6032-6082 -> 5.29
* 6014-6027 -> 5.18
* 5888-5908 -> 4.68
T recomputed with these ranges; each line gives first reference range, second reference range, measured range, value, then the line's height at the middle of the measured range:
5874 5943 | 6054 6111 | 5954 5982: -0.54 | 5.17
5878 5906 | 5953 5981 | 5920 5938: -0.98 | 5.04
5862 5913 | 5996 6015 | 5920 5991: -1.47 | 5.21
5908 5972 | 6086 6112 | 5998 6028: 0.07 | 5.26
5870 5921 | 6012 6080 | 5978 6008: -1.02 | 5.19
